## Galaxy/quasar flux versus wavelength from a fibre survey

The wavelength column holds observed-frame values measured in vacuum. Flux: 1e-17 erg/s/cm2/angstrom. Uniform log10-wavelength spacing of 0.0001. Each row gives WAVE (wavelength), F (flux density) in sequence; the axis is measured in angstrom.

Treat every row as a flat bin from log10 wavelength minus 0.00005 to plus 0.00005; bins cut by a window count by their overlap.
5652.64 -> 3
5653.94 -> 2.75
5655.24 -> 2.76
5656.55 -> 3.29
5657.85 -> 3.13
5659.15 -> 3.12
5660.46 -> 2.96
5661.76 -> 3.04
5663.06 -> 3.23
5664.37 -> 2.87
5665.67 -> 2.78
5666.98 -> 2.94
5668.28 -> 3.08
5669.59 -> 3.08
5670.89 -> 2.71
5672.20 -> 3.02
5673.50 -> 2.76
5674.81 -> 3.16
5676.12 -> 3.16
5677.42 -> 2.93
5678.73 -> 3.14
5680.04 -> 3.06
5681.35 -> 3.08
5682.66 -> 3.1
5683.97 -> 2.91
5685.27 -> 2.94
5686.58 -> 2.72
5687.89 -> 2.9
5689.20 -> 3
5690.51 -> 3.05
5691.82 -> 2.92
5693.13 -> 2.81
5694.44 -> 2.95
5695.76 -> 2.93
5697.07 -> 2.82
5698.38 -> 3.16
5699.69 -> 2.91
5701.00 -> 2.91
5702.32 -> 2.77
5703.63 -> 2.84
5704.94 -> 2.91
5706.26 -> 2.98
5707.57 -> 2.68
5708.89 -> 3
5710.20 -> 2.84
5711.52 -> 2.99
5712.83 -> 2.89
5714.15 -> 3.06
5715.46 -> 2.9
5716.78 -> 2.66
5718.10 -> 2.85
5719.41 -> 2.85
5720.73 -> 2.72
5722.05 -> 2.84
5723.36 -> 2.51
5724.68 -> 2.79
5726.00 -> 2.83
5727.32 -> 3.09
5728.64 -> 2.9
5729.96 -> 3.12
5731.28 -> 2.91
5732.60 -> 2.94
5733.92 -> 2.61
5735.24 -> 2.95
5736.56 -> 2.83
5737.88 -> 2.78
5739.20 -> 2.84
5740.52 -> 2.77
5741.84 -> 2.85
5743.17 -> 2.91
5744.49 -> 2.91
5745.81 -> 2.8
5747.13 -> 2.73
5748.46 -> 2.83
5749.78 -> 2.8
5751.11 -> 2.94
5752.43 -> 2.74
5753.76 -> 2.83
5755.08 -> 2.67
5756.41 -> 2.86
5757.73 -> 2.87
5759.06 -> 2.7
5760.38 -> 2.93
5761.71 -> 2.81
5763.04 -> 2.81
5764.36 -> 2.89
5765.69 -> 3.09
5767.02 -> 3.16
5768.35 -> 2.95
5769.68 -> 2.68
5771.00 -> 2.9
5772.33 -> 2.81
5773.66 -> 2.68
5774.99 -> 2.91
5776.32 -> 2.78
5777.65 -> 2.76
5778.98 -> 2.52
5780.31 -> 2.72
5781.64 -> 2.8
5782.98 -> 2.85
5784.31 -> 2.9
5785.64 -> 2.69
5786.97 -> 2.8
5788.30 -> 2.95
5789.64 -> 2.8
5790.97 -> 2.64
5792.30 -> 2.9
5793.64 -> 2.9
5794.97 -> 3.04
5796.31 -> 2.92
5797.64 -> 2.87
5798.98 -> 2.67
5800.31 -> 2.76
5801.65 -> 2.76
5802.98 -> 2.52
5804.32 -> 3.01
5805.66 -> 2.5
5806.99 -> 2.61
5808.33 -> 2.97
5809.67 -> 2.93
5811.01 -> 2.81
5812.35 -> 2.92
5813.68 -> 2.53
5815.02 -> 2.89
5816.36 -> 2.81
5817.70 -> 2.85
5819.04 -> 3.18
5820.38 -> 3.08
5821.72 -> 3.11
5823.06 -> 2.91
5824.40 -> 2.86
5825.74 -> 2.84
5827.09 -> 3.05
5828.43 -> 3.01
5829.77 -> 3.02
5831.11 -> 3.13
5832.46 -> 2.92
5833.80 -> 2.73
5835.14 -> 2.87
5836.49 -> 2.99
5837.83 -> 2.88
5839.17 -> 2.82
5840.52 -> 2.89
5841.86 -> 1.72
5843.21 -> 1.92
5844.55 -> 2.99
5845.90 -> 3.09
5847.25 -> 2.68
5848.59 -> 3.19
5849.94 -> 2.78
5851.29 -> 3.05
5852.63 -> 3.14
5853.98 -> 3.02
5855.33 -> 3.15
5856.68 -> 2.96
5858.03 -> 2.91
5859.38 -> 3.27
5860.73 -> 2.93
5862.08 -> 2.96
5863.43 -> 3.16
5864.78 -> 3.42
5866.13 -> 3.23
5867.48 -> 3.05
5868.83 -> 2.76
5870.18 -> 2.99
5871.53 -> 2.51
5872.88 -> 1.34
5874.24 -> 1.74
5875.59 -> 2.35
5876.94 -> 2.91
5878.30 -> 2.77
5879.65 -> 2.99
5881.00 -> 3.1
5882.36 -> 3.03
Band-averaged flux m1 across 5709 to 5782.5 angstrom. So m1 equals 2.84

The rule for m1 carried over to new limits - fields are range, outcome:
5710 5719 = 2.89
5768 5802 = 2.81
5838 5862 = 2.86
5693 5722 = 2.88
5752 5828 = 2.84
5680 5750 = 2.88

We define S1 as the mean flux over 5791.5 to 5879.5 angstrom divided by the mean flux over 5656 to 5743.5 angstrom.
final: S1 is 0.97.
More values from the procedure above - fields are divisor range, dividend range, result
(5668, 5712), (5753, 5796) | 0.96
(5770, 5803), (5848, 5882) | 1.02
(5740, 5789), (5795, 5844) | 1.00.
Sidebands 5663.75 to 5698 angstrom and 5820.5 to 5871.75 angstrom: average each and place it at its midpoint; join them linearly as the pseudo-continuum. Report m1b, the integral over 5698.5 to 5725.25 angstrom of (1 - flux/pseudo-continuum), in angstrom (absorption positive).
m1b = 0.9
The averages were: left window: 2.96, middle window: 2.85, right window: 2.92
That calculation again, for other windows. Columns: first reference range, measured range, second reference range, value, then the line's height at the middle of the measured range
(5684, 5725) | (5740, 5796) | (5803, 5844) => 0.3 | 2.85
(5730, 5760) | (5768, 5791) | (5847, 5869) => 0.9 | 2.9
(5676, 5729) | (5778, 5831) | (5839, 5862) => 0.5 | 2.87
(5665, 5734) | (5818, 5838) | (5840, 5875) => -1.1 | 2.82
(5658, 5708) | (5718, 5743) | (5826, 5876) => 0.7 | 2.92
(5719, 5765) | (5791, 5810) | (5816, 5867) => 0.6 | 2.89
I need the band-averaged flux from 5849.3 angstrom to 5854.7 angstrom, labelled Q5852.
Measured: 3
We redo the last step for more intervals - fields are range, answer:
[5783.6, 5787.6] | 2.8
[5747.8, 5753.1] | 2.83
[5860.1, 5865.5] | 3.12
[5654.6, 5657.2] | 3.02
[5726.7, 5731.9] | 3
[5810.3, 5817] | 2.79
